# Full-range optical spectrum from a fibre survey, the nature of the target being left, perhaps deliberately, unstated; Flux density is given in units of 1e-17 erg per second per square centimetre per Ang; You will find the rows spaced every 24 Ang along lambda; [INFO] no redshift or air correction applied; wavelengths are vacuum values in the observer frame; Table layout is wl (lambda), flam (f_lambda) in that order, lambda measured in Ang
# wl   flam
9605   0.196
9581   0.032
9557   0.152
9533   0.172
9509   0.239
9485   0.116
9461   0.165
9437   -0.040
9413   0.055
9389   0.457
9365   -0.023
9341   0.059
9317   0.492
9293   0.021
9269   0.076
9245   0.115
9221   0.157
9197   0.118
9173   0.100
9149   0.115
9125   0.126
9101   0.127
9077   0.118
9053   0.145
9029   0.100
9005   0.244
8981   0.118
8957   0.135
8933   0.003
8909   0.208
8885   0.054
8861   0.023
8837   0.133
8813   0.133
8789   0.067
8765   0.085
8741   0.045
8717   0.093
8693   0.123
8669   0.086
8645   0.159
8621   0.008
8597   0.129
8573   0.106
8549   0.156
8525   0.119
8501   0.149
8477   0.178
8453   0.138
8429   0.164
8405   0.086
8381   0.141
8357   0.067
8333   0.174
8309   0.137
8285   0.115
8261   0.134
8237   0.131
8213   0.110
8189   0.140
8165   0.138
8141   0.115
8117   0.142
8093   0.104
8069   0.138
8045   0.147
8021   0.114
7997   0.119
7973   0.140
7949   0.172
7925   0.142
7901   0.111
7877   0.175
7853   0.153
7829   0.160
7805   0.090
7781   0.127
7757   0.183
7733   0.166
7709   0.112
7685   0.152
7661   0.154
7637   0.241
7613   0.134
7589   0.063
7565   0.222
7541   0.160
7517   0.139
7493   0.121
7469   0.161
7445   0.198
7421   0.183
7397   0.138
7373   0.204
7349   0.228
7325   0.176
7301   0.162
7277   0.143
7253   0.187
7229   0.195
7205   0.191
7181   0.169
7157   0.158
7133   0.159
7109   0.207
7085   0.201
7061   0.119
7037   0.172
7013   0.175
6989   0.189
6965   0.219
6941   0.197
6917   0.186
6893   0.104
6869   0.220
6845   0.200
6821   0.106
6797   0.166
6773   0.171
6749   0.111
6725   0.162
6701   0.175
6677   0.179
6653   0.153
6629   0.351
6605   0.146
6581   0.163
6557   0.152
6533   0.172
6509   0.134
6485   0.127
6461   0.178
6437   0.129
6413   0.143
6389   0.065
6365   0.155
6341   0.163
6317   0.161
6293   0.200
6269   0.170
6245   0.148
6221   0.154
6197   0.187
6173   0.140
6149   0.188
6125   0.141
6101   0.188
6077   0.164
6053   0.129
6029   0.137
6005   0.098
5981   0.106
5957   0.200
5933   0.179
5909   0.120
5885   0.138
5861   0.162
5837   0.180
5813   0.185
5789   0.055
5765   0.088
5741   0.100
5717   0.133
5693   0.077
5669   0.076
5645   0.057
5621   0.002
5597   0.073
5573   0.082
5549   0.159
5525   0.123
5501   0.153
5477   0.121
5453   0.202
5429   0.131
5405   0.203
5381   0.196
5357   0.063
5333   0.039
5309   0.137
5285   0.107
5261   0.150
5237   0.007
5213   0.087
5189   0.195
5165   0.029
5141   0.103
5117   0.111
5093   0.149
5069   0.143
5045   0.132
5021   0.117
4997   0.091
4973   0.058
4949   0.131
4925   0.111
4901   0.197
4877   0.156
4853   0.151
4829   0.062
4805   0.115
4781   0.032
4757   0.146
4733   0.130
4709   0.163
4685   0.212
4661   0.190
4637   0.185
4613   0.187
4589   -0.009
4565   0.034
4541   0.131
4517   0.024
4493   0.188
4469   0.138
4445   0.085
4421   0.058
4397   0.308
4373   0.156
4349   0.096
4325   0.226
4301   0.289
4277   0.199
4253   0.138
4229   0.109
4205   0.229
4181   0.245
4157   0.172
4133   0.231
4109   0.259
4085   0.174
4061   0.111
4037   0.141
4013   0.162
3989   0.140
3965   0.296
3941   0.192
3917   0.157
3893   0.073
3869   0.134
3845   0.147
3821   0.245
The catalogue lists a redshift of 0.777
